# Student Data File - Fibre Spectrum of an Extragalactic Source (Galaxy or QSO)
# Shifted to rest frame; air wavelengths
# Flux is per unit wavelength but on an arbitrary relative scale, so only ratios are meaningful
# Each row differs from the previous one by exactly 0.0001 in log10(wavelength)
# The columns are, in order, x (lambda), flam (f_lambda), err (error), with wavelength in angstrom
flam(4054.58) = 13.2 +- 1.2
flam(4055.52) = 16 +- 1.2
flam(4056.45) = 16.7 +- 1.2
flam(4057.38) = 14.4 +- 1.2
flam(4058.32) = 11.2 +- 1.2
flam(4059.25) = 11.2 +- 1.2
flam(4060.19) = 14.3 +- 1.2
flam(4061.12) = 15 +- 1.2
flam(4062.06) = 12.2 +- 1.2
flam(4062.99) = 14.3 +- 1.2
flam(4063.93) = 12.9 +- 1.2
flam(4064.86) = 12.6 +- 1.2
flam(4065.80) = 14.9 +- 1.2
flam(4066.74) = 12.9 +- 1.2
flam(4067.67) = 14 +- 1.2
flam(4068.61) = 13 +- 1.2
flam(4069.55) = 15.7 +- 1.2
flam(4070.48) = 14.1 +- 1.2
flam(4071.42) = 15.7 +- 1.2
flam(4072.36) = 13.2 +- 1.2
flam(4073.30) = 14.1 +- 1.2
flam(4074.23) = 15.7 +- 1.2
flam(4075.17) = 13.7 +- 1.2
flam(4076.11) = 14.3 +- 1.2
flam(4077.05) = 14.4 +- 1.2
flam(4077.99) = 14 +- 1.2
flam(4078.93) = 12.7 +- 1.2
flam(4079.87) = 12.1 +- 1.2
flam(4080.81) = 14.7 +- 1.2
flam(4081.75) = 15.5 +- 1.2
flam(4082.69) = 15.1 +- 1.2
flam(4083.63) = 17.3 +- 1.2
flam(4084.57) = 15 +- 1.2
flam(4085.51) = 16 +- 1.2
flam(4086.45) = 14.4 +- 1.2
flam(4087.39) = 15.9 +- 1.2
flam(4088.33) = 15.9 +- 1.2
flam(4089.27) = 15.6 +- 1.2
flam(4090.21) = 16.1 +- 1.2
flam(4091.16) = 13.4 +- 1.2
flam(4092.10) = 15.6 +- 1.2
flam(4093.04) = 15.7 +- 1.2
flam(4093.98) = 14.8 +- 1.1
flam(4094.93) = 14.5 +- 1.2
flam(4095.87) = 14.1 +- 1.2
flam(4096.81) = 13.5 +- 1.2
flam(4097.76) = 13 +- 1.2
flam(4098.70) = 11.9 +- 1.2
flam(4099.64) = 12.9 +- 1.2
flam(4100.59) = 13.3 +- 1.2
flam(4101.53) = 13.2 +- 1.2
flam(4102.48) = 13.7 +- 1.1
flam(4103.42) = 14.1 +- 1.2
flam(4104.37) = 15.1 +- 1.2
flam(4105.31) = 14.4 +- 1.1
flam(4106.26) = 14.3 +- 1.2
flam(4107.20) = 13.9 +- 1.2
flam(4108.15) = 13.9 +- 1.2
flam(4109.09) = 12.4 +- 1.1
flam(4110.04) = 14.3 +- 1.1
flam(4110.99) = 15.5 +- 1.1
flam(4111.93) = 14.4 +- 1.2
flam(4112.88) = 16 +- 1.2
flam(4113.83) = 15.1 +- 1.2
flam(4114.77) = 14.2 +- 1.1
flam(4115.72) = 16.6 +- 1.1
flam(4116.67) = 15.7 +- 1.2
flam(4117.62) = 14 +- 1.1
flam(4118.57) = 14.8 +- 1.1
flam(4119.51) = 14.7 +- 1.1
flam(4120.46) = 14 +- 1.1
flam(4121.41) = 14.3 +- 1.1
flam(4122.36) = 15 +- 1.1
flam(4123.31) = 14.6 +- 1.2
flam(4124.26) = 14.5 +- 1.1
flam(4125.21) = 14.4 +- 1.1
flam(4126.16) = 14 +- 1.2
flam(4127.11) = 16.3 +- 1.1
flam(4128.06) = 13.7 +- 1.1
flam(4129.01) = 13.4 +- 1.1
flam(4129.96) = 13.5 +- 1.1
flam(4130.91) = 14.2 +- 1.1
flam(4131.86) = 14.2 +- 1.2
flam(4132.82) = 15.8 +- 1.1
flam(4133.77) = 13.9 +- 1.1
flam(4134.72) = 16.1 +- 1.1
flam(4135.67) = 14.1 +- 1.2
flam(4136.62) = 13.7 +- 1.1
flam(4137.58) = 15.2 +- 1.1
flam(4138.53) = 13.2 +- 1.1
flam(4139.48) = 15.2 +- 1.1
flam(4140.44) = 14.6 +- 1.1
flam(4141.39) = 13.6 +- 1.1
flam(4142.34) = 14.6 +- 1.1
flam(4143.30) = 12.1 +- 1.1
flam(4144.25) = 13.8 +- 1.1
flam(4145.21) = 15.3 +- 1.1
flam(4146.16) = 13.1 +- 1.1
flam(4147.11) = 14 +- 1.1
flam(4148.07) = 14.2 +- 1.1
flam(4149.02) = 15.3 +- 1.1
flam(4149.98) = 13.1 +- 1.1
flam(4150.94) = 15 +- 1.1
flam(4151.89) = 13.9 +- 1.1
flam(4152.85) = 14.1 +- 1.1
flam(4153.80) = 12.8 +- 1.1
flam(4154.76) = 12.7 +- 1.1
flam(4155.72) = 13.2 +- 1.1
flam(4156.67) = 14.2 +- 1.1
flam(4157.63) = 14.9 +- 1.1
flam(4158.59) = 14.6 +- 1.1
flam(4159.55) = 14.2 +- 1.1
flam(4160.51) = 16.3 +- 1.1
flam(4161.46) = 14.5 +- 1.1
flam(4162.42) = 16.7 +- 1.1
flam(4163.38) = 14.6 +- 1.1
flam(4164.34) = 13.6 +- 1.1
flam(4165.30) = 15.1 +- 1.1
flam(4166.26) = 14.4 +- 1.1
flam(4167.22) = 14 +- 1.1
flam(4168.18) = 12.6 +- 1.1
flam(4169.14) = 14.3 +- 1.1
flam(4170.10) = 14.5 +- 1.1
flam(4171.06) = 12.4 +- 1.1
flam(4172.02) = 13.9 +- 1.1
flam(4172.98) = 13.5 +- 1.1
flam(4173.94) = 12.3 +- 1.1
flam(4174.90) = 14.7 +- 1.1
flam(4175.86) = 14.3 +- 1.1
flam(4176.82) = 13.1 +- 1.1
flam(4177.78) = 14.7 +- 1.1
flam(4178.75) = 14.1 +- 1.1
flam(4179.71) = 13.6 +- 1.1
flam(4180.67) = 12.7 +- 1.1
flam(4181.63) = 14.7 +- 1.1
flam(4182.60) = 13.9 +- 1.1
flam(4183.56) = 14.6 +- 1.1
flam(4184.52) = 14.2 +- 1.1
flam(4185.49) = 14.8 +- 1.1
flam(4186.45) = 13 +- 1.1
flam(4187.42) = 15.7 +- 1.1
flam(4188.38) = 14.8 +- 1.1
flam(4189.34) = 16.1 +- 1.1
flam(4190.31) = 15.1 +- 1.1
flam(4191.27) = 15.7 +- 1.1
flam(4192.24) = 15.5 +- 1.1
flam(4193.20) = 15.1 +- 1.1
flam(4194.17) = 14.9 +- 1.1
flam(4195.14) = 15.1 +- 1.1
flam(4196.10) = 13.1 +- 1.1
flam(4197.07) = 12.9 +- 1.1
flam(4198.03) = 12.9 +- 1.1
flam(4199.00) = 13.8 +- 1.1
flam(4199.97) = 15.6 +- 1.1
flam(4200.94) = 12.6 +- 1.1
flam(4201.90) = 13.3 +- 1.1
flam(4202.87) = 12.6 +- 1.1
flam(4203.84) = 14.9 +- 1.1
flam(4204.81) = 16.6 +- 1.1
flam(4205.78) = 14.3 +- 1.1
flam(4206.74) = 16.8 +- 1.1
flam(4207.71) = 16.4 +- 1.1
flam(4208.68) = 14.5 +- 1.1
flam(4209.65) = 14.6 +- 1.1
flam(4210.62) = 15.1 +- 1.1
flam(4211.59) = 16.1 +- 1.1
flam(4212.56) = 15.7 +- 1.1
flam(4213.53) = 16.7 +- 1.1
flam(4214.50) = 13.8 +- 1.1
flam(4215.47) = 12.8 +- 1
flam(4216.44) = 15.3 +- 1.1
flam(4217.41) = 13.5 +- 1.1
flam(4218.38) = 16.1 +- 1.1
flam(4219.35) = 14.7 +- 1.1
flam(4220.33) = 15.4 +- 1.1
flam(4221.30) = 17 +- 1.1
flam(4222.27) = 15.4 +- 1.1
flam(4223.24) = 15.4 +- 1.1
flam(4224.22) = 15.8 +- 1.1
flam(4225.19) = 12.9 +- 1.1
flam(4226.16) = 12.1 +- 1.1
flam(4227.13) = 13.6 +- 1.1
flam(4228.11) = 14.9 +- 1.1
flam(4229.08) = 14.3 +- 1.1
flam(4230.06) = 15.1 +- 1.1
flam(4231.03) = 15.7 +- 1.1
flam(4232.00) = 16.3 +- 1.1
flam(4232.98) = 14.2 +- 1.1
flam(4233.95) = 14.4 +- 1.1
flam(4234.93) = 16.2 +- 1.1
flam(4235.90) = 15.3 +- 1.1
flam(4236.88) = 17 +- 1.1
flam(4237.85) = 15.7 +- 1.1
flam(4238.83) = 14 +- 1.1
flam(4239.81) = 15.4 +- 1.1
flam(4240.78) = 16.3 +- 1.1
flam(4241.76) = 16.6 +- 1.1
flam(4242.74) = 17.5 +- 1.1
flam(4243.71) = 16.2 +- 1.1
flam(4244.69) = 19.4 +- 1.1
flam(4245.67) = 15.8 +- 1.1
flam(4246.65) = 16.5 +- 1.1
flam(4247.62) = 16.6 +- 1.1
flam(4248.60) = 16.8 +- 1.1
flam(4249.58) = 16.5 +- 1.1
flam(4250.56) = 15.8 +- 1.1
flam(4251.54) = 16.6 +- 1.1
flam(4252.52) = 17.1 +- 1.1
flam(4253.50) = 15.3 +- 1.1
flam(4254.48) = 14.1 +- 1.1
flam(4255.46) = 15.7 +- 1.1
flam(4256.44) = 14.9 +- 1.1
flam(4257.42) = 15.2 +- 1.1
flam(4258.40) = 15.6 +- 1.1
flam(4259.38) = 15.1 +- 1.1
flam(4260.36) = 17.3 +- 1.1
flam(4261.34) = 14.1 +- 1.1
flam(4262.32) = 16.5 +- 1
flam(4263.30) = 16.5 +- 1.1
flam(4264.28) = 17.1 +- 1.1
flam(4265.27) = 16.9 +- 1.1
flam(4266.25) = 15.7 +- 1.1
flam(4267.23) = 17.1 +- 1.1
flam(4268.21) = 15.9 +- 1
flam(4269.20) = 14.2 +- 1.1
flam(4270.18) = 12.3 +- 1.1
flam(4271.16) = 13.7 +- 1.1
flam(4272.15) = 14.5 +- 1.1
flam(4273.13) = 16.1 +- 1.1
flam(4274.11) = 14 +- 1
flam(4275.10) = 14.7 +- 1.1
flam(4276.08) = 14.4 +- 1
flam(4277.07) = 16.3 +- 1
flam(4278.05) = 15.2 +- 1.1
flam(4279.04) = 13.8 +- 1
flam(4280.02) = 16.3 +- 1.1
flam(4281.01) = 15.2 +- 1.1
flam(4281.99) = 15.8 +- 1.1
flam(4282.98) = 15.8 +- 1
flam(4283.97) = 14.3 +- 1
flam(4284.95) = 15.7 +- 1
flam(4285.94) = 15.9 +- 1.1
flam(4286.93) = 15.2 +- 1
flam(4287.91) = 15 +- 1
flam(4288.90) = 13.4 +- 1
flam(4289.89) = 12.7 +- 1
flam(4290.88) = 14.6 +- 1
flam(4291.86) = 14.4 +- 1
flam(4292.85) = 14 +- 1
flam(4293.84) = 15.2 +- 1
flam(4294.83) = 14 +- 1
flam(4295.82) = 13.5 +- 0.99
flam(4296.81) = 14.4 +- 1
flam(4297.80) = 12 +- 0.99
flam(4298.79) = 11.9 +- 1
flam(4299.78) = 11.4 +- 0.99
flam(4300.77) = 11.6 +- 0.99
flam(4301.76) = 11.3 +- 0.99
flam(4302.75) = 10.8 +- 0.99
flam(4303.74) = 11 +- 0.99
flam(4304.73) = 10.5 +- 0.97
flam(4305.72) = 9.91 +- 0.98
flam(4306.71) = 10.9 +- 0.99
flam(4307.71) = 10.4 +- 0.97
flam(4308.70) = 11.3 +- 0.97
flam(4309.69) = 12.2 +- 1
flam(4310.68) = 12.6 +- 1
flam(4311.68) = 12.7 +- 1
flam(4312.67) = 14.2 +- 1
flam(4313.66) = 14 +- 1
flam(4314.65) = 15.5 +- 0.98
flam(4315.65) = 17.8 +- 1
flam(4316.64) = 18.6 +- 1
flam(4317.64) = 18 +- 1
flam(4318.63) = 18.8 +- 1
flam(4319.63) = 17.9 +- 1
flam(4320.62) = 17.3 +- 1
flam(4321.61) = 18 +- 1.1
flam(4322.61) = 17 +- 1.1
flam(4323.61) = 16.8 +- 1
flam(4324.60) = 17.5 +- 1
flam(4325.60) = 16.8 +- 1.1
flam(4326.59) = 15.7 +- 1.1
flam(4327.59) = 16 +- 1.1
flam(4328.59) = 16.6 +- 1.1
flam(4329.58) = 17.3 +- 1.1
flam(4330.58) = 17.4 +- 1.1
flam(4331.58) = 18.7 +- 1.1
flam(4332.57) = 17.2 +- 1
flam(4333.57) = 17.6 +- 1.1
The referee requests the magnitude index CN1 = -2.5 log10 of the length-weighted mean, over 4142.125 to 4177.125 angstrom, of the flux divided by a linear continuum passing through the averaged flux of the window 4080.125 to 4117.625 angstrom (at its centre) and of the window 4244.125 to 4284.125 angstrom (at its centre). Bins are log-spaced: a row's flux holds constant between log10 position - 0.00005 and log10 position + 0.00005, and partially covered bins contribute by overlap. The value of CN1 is 0.07 mag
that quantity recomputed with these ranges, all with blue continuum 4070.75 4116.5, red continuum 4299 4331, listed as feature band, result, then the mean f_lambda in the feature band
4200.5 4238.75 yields -0.029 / 14.9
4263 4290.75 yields -0.039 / 15.1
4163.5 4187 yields 0.049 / 13.9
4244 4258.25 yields -0.112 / 16.1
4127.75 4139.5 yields 0.016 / 14.3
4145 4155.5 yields 0.047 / 13.9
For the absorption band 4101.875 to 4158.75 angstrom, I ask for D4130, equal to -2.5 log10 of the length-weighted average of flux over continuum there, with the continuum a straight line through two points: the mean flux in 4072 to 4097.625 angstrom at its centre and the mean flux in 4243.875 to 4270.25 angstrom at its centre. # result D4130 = 0.05 mag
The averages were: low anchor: 14.7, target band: 14.3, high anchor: 16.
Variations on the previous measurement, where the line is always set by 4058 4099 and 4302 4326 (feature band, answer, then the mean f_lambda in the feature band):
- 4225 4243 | -0.05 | 15.1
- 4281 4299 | 0.01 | 14.4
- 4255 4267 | -0.10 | 15.9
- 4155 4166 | -0.02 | 14.7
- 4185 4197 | -0.03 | 14.8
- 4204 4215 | -0.08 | 15.5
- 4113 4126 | -0.03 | 14.8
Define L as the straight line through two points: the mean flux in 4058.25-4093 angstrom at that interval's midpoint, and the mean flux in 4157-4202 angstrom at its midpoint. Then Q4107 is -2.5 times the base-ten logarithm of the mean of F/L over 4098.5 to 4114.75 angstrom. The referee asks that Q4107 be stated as 0.02 mag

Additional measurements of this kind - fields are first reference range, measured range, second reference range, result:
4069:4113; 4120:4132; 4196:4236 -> 0.015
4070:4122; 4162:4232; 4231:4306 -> 0.017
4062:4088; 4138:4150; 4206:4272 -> 0.059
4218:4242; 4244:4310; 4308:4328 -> 0.072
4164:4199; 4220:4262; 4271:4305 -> -0.114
